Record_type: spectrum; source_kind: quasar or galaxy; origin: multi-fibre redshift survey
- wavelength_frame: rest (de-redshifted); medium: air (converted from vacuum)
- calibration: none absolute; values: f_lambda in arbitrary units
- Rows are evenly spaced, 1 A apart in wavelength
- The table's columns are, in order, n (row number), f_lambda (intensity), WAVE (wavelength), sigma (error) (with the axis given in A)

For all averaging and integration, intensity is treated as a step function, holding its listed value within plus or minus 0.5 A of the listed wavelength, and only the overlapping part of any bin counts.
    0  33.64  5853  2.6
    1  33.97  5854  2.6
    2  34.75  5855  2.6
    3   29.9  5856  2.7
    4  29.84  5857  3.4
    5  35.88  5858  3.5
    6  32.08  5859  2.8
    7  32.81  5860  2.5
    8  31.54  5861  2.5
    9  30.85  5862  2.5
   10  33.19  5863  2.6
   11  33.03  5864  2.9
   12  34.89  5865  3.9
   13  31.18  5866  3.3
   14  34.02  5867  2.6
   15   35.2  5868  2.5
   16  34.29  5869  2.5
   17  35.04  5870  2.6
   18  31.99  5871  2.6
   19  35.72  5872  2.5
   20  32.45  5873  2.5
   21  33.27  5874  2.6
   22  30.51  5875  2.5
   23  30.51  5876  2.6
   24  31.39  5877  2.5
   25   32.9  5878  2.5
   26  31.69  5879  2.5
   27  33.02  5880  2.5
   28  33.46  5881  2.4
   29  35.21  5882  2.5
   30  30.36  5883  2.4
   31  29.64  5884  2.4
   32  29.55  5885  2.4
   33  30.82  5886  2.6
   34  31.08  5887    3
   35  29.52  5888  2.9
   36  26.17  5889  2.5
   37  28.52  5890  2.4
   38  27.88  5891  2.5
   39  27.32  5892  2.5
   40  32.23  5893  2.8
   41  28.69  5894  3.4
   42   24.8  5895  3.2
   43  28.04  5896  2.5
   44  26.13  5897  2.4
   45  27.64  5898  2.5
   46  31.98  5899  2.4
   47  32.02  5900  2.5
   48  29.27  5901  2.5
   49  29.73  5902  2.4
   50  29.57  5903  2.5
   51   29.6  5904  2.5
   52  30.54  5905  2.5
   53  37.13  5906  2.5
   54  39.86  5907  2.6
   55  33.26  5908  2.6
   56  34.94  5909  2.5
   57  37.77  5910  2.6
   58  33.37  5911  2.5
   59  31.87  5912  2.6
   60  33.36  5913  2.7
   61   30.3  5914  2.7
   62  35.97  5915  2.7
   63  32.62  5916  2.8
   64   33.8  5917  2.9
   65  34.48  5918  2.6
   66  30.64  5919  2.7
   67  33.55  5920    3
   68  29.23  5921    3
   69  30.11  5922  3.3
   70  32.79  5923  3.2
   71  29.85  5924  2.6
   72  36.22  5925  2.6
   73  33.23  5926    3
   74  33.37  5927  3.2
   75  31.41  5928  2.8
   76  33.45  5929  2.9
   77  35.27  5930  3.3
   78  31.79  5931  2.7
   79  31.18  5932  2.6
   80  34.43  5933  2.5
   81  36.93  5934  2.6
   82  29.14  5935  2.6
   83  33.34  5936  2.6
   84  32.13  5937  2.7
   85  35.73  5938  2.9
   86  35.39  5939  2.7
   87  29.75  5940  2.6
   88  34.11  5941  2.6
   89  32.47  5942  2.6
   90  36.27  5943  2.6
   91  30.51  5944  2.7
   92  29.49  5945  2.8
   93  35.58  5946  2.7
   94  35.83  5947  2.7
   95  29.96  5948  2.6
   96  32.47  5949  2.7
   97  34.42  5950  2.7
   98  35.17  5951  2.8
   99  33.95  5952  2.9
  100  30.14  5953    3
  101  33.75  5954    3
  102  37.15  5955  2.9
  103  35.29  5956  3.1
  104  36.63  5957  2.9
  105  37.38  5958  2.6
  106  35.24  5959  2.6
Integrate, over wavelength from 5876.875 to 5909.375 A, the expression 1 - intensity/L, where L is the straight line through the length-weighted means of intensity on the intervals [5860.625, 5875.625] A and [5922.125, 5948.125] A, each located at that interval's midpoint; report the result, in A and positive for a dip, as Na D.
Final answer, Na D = 2.4 A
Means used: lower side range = 33.1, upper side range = 33.1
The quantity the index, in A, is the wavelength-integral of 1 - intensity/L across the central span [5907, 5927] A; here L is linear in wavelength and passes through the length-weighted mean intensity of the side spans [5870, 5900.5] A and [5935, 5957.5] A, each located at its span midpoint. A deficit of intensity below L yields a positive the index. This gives -0.7 A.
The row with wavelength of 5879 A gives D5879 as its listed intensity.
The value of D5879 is 31.69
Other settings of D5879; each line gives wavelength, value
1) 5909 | 34.94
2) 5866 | 31.18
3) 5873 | 32.45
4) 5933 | 34.43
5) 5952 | 33.95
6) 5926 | 33.23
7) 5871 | 31.99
